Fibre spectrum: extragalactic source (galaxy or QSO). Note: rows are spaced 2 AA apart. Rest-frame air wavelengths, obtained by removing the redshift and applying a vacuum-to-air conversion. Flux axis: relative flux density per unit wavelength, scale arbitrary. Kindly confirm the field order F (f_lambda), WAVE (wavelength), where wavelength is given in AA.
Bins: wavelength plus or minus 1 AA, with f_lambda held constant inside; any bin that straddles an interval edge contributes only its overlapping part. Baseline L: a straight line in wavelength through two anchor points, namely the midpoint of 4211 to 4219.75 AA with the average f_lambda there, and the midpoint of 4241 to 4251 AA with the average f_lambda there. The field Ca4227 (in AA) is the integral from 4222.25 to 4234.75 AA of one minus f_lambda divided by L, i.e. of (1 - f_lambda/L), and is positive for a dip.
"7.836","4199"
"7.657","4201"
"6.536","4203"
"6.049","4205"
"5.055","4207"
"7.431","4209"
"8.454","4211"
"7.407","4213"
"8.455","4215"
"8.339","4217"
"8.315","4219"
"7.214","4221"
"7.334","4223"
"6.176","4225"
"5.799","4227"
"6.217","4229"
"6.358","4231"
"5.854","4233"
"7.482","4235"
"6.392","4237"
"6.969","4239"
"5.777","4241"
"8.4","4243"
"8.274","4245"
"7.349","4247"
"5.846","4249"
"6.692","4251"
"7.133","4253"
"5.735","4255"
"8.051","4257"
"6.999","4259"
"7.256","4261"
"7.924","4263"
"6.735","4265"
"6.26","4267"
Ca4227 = 2.28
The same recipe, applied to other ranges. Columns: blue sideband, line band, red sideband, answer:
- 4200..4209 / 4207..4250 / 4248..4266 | -2.7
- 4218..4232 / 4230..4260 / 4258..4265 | 0.7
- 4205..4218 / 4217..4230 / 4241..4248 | 1.0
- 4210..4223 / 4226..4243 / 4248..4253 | 1.6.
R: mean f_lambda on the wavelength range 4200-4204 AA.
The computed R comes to 7.1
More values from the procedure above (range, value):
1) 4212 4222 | 7.95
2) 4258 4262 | 7.13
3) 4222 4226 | 6.75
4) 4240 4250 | 7.13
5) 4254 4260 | 6.93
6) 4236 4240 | 6.68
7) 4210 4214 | 7.93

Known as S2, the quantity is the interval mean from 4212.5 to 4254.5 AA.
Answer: 7.02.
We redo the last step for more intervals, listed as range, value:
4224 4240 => 6.41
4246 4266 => 6.97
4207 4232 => 7.2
